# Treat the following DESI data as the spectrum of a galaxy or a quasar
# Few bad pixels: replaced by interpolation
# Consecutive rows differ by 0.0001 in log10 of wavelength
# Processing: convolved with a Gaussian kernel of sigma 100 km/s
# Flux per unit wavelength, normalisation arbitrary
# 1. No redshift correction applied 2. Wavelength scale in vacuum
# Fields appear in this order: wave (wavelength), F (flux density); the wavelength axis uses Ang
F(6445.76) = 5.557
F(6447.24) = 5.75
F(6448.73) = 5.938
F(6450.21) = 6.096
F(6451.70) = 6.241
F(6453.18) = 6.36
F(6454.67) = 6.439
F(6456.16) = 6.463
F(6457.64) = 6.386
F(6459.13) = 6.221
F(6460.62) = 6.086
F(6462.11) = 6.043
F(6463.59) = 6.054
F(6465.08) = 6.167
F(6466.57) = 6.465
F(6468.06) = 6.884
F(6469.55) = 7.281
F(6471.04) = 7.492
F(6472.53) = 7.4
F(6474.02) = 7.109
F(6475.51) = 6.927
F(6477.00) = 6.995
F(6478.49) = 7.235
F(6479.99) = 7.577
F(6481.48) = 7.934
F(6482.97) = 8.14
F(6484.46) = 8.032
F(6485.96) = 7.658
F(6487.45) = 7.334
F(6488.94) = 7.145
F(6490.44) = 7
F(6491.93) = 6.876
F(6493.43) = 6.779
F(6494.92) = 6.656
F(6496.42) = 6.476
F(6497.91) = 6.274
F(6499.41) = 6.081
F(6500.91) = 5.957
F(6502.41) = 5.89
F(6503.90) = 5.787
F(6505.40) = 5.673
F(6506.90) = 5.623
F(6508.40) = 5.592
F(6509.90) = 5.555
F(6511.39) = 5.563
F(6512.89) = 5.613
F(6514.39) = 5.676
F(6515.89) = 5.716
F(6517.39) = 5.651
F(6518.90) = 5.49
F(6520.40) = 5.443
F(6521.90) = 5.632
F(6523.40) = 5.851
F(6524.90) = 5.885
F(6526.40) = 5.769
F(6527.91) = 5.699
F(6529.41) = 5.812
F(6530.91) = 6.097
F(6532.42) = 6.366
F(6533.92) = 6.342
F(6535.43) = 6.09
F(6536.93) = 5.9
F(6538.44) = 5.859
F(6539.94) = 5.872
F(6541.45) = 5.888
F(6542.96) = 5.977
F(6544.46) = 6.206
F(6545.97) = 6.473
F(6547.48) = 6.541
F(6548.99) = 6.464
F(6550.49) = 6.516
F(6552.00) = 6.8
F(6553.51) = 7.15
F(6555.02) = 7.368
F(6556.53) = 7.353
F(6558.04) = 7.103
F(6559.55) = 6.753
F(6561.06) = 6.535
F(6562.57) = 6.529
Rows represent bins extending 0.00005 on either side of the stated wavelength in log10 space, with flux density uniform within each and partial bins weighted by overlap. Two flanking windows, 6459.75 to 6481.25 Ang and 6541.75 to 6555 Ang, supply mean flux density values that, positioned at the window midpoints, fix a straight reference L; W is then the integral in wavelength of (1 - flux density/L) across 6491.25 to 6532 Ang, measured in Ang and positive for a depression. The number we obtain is 4.9 Ang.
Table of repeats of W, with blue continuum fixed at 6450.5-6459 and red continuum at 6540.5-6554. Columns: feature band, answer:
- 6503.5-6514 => 1.26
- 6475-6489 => -2.54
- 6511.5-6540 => 2.59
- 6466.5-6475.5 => -1.10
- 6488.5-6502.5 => -0.32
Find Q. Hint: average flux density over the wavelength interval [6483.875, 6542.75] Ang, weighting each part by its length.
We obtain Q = 6.11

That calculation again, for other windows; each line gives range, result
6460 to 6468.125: 6.24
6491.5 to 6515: 5.99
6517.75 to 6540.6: 5.87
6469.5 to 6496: 7.3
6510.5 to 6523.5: 5.62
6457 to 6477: 6.67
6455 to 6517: 6.57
